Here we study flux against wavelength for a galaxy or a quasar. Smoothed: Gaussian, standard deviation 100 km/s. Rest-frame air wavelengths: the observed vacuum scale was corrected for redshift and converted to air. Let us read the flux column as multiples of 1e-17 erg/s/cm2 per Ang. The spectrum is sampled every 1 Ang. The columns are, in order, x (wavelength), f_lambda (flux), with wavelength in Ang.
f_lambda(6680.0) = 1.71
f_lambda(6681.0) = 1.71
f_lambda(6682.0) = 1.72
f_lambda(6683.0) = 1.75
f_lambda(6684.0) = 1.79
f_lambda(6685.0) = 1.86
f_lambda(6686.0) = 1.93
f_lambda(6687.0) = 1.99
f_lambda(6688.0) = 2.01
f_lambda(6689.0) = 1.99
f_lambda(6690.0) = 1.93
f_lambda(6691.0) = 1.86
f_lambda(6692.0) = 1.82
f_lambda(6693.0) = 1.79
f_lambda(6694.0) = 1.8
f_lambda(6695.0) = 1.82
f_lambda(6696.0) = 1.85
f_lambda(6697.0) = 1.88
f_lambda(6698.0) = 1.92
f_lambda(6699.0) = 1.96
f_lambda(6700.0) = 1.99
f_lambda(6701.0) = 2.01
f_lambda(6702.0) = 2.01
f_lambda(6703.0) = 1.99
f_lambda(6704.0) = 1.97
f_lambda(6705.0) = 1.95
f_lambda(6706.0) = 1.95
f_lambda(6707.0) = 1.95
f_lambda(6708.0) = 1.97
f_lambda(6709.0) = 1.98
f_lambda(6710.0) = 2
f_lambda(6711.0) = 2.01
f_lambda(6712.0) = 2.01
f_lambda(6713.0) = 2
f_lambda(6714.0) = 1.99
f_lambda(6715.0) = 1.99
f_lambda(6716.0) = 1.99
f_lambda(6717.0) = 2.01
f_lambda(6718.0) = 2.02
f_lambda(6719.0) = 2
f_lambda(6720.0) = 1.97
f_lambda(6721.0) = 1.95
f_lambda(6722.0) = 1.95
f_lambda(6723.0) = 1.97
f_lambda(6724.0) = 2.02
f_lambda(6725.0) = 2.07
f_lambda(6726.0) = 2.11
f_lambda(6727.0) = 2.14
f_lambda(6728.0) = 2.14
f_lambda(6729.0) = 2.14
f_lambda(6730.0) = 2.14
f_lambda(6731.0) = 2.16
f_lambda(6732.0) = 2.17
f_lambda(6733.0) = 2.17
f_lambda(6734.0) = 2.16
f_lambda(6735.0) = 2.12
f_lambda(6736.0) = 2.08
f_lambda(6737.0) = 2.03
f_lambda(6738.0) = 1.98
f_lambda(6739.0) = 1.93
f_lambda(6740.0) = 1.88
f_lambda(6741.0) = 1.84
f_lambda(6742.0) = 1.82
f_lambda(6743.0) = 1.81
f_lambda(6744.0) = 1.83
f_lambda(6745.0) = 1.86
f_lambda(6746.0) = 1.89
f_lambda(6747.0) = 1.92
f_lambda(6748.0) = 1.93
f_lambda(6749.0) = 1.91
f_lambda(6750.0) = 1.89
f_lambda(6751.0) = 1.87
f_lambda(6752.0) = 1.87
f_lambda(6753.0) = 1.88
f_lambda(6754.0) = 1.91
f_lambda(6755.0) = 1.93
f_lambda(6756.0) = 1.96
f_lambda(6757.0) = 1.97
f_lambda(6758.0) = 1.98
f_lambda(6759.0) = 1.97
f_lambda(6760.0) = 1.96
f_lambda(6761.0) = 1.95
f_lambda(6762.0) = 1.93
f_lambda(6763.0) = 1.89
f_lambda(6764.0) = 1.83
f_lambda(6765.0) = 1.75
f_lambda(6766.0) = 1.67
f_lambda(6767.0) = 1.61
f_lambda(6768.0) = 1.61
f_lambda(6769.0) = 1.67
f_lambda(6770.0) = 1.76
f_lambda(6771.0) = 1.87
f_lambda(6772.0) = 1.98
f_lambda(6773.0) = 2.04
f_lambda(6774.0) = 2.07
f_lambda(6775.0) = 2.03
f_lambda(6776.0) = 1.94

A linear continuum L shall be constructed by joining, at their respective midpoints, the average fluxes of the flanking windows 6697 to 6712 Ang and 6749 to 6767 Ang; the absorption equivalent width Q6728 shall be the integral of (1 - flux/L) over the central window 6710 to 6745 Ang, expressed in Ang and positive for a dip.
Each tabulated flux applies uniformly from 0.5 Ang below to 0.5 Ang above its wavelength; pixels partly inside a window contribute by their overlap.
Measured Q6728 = -1.4 Ang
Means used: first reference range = 1.97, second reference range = 1.89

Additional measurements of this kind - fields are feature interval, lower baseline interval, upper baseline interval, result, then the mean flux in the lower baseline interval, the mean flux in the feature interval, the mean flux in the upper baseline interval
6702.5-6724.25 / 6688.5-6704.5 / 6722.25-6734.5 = 0.37 Ang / 1.91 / 1.98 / 2.11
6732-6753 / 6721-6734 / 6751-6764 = 0.71 Ang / 2.09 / 1.94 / 1.93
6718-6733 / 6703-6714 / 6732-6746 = -0.73 Ang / 1.98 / 2.07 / 1.97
